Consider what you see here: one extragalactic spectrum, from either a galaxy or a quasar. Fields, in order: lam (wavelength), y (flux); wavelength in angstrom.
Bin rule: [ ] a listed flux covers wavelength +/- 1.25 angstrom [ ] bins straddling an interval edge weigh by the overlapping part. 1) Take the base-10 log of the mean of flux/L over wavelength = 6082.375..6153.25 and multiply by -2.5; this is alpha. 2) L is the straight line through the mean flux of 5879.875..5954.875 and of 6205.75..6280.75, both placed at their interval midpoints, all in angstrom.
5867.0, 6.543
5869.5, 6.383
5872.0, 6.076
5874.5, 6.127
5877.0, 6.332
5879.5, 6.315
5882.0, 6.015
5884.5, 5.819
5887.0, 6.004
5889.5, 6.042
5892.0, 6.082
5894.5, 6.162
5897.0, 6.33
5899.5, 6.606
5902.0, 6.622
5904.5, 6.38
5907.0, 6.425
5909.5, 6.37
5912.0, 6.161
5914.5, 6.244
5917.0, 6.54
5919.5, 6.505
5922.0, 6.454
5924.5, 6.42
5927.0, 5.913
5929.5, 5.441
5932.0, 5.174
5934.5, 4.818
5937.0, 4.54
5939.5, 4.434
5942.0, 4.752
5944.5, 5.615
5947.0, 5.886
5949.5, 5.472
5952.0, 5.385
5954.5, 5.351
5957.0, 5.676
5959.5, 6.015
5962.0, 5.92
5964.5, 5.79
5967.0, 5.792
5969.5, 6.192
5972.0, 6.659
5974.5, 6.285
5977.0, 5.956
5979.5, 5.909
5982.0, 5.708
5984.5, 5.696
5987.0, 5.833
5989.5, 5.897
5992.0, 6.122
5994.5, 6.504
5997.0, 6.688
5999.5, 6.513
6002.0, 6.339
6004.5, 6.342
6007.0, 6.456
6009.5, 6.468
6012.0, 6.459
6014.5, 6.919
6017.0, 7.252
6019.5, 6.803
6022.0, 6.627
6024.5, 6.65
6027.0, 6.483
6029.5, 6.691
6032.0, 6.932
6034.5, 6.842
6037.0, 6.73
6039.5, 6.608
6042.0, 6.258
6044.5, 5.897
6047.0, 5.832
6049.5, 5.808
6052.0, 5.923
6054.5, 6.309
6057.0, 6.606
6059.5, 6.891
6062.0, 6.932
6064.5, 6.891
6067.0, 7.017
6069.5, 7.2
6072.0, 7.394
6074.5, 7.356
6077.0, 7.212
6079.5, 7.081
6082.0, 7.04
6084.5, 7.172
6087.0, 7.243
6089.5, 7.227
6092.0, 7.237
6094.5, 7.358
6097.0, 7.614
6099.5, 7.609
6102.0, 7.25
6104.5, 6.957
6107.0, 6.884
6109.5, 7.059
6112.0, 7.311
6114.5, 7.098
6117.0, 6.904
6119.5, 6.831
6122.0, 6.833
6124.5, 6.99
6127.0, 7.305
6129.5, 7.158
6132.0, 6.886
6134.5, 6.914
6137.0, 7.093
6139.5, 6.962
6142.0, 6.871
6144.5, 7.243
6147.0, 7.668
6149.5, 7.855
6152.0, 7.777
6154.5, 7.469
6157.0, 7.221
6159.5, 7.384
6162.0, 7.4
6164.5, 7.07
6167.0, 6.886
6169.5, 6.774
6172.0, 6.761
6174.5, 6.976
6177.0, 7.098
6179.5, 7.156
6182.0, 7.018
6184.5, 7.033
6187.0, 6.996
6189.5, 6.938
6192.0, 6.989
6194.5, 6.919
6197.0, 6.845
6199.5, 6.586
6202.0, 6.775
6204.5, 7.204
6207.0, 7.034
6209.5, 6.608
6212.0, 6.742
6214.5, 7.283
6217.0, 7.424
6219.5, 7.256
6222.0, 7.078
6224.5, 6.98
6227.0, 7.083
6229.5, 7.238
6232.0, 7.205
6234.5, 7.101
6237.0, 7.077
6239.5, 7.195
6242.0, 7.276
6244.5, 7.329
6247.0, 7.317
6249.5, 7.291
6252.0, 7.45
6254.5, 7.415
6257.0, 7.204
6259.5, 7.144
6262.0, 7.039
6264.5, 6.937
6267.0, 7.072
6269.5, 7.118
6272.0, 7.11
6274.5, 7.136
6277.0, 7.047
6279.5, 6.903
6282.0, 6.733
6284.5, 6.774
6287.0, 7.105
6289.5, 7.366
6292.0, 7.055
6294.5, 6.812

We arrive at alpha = -0.08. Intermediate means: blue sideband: 5.88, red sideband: 7.14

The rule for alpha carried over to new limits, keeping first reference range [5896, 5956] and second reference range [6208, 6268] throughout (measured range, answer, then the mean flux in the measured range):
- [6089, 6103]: -0.132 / 7.39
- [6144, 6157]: -0.122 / 7.59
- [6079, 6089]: -0.103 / 7.14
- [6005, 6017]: -0.075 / 6.63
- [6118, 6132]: -0.053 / 7.01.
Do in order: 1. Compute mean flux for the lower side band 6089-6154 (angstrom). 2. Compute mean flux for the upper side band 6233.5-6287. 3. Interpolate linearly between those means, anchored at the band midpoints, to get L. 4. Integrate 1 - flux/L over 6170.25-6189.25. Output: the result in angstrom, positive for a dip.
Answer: 0.45 angstrom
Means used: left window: 7.19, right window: 7.13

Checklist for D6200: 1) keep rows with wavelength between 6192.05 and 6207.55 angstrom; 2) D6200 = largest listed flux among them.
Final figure 7.204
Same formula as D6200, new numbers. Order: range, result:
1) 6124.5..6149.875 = 7.855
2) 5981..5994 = 6.122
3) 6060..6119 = 7.614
